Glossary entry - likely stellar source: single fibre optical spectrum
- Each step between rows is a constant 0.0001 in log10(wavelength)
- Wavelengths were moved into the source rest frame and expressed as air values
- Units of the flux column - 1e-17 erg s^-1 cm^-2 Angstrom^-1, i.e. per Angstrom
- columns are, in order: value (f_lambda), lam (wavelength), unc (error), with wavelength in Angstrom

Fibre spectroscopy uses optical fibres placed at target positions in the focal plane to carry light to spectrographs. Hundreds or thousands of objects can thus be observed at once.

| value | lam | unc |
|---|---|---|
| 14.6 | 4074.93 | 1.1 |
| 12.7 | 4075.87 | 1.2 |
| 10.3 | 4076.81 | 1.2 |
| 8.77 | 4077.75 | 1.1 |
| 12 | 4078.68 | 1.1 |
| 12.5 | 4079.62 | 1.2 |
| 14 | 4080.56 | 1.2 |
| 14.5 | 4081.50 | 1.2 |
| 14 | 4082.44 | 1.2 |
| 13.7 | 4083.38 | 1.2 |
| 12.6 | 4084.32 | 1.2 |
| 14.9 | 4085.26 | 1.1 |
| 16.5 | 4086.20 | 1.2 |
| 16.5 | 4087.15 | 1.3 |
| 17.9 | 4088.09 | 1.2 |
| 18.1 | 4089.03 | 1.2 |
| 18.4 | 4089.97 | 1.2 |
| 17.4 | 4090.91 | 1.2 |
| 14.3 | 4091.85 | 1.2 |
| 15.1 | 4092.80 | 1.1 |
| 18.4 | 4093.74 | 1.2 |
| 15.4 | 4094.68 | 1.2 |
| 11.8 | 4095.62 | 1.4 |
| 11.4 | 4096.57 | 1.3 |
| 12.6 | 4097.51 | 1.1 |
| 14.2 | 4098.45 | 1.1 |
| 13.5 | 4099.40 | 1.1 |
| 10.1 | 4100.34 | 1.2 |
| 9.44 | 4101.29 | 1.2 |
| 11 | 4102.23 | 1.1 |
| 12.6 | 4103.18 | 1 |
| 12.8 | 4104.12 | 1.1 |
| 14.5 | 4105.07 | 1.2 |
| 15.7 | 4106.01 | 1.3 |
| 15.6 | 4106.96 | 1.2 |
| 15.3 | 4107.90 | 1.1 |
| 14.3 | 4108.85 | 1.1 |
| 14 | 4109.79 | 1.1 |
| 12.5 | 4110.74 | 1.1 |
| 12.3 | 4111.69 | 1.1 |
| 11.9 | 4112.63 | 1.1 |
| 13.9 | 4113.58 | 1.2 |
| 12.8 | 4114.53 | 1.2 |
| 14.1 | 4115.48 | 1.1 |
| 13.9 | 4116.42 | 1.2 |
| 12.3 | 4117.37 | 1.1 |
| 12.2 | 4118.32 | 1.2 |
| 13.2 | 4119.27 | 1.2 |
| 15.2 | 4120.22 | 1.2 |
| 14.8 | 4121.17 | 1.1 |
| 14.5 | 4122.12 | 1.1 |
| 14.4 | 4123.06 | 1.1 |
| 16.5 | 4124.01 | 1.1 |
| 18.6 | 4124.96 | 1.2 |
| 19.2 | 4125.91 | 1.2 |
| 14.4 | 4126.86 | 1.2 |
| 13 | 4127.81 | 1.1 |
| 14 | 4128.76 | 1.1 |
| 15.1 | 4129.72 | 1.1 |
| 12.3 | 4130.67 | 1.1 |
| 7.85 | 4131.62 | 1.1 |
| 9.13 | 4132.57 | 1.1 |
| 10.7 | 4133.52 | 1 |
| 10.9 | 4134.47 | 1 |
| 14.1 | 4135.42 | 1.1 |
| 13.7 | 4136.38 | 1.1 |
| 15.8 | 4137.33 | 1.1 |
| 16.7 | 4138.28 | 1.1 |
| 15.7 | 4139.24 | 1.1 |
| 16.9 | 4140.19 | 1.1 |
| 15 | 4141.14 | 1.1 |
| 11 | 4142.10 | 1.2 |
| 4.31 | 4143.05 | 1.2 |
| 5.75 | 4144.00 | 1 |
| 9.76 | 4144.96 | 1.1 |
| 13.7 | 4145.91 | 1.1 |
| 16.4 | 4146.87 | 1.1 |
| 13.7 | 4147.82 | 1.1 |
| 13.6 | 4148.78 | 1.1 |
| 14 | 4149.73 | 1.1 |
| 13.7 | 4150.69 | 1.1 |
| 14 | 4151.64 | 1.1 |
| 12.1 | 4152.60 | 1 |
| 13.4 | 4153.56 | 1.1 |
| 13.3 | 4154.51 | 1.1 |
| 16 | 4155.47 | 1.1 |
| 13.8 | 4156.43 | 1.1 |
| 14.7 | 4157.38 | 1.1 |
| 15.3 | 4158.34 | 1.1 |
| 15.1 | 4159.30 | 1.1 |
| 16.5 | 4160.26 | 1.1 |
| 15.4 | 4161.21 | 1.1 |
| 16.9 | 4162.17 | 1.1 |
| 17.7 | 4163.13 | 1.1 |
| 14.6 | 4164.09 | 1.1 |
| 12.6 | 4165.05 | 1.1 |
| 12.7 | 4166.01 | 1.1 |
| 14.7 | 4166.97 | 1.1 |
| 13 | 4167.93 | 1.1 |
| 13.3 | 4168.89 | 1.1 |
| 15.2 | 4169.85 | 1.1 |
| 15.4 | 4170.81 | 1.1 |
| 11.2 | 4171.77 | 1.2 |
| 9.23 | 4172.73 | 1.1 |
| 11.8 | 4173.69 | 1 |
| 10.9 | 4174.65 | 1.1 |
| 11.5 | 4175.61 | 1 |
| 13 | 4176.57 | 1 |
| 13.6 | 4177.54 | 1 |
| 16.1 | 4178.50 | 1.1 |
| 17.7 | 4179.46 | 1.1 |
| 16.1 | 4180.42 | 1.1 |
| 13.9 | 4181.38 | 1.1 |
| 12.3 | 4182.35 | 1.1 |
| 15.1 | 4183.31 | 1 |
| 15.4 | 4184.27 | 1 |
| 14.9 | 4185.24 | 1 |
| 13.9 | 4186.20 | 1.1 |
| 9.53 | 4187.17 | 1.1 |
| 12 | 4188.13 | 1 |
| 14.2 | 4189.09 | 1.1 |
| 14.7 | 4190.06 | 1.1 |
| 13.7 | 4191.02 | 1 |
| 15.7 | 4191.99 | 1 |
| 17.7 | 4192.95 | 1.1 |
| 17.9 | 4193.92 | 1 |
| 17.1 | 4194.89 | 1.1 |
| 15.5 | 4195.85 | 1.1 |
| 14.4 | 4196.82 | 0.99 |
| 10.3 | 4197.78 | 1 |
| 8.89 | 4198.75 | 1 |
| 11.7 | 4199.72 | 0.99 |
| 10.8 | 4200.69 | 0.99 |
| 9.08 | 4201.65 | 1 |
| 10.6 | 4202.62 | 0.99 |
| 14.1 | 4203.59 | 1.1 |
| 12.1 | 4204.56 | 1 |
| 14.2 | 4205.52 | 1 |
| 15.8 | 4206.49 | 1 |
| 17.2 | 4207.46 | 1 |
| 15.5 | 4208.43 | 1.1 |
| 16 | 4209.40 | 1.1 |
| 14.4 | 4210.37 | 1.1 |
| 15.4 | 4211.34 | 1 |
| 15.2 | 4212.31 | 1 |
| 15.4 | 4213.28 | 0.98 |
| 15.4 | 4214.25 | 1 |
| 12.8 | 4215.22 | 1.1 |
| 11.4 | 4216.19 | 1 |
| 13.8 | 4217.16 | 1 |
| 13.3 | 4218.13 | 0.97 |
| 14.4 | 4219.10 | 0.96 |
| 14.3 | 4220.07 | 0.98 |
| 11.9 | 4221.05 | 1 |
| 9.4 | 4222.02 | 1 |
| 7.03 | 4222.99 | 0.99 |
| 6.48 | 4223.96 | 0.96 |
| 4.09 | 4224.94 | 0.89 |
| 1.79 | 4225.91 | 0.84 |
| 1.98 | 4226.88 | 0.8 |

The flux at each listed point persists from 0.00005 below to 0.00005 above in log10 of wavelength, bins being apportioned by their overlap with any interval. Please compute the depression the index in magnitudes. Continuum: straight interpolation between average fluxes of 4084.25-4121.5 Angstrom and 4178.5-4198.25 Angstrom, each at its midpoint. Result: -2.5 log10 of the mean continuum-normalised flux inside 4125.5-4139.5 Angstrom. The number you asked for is 0.07 mag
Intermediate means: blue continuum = 14.1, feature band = 13.4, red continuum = 14.6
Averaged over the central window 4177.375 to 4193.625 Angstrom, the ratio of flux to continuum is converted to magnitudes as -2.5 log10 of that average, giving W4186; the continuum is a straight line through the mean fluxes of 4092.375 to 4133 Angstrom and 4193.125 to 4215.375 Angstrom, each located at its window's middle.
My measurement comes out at -0.05 mag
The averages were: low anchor 13.6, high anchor 14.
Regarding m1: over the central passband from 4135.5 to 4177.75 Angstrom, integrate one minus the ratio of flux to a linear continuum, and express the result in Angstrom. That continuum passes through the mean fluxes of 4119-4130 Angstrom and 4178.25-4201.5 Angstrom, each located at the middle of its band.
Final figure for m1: 3.2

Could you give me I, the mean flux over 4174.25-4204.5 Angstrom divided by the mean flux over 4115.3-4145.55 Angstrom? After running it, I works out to 1.02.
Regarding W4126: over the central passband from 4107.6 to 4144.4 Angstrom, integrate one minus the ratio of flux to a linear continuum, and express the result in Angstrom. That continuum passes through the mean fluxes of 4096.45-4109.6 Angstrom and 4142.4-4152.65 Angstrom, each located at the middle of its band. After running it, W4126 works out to -2.61 Angstrom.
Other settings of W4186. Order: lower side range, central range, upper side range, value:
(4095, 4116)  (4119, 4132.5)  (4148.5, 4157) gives -0.08 mag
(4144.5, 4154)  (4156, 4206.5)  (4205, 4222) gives 0.00 mag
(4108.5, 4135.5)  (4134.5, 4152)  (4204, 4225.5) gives 0.02 mag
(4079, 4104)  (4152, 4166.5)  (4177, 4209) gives -0.04 mag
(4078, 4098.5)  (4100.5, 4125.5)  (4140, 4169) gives 0.05 mag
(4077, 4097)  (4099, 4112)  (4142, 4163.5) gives 0.09 mag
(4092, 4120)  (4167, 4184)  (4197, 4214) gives -0.01 mag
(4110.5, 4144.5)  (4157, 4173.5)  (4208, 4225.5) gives -0.10 mag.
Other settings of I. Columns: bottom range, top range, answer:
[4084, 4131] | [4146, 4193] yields 0.98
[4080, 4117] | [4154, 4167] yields 1.06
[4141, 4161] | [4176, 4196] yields 1.12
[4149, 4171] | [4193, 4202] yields 0.91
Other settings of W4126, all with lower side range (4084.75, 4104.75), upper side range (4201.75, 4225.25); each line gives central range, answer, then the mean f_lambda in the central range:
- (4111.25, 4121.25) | 0.6 Angstrom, 13.3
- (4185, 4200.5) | -0.7 Angstrom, 13.8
